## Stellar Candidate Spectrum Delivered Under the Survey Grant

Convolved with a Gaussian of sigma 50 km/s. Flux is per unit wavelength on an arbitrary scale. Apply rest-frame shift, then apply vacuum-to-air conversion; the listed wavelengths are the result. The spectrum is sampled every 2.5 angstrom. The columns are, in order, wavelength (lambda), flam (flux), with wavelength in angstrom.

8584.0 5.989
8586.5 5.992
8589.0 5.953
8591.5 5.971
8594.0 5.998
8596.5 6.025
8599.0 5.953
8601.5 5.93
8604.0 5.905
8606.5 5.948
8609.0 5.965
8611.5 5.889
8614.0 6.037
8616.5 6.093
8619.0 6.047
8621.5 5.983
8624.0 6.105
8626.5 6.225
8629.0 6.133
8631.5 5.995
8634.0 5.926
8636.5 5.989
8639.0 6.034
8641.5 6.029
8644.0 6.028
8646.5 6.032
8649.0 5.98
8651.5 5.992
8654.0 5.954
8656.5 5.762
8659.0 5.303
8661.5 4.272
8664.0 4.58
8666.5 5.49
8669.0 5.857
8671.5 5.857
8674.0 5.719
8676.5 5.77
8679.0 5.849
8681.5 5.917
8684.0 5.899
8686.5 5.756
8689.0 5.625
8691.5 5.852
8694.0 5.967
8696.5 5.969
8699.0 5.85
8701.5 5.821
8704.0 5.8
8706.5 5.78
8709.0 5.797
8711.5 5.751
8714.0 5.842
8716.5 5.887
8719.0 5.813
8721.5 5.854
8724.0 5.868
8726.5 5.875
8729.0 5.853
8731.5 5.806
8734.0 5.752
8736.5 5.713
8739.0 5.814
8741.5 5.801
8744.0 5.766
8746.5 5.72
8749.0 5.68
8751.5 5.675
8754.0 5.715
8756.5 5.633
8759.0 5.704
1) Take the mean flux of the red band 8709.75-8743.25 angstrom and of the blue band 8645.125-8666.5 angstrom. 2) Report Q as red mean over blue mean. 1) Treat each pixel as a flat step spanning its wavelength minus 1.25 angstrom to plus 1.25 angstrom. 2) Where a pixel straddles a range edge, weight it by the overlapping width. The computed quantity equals 1.06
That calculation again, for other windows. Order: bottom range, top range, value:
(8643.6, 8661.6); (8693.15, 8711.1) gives 1.02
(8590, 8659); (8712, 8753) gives 0.97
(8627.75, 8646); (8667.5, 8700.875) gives 0.97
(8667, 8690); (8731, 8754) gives 0.99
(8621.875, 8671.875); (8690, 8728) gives 1.01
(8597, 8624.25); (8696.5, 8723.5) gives 0.97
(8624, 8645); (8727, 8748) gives 0.96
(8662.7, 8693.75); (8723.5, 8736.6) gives 1.02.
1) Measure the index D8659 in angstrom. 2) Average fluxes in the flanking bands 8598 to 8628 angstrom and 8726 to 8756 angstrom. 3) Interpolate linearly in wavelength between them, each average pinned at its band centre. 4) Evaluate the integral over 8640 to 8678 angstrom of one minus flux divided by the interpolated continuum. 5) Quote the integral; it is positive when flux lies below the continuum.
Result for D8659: 1.8 angstrom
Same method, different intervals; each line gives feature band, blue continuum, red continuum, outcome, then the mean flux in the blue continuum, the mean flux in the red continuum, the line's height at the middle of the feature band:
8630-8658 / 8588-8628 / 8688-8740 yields -0.1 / 6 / 5.82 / 5.94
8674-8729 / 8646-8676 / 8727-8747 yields -1.5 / 5.56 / 5.78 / 5.68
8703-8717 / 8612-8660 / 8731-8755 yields 0.0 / 5.98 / 5.74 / 5.82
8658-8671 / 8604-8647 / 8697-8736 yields 1.7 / 6.02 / 5.82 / 5.94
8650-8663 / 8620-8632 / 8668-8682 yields 1.0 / 6.09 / 5.82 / 5.92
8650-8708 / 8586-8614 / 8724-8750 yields 1.7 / 5.96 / 5.78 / 5.86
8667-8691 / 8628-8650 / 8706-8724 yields 0.5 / 6.02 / 5.82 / 5.91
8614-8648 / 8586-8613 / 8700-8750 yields -0.7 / 5.96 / 5.8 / 5.92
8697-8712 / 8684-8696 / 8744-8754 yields 0.0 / 5.82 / 5.7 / 5.79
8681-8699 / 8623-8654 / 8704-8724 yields 0.1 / 6.04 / 5.82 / 5.89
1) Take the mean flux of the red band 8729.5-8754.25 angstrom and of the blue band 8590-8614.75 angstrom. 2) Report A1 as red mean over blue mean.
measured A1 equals 0.96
